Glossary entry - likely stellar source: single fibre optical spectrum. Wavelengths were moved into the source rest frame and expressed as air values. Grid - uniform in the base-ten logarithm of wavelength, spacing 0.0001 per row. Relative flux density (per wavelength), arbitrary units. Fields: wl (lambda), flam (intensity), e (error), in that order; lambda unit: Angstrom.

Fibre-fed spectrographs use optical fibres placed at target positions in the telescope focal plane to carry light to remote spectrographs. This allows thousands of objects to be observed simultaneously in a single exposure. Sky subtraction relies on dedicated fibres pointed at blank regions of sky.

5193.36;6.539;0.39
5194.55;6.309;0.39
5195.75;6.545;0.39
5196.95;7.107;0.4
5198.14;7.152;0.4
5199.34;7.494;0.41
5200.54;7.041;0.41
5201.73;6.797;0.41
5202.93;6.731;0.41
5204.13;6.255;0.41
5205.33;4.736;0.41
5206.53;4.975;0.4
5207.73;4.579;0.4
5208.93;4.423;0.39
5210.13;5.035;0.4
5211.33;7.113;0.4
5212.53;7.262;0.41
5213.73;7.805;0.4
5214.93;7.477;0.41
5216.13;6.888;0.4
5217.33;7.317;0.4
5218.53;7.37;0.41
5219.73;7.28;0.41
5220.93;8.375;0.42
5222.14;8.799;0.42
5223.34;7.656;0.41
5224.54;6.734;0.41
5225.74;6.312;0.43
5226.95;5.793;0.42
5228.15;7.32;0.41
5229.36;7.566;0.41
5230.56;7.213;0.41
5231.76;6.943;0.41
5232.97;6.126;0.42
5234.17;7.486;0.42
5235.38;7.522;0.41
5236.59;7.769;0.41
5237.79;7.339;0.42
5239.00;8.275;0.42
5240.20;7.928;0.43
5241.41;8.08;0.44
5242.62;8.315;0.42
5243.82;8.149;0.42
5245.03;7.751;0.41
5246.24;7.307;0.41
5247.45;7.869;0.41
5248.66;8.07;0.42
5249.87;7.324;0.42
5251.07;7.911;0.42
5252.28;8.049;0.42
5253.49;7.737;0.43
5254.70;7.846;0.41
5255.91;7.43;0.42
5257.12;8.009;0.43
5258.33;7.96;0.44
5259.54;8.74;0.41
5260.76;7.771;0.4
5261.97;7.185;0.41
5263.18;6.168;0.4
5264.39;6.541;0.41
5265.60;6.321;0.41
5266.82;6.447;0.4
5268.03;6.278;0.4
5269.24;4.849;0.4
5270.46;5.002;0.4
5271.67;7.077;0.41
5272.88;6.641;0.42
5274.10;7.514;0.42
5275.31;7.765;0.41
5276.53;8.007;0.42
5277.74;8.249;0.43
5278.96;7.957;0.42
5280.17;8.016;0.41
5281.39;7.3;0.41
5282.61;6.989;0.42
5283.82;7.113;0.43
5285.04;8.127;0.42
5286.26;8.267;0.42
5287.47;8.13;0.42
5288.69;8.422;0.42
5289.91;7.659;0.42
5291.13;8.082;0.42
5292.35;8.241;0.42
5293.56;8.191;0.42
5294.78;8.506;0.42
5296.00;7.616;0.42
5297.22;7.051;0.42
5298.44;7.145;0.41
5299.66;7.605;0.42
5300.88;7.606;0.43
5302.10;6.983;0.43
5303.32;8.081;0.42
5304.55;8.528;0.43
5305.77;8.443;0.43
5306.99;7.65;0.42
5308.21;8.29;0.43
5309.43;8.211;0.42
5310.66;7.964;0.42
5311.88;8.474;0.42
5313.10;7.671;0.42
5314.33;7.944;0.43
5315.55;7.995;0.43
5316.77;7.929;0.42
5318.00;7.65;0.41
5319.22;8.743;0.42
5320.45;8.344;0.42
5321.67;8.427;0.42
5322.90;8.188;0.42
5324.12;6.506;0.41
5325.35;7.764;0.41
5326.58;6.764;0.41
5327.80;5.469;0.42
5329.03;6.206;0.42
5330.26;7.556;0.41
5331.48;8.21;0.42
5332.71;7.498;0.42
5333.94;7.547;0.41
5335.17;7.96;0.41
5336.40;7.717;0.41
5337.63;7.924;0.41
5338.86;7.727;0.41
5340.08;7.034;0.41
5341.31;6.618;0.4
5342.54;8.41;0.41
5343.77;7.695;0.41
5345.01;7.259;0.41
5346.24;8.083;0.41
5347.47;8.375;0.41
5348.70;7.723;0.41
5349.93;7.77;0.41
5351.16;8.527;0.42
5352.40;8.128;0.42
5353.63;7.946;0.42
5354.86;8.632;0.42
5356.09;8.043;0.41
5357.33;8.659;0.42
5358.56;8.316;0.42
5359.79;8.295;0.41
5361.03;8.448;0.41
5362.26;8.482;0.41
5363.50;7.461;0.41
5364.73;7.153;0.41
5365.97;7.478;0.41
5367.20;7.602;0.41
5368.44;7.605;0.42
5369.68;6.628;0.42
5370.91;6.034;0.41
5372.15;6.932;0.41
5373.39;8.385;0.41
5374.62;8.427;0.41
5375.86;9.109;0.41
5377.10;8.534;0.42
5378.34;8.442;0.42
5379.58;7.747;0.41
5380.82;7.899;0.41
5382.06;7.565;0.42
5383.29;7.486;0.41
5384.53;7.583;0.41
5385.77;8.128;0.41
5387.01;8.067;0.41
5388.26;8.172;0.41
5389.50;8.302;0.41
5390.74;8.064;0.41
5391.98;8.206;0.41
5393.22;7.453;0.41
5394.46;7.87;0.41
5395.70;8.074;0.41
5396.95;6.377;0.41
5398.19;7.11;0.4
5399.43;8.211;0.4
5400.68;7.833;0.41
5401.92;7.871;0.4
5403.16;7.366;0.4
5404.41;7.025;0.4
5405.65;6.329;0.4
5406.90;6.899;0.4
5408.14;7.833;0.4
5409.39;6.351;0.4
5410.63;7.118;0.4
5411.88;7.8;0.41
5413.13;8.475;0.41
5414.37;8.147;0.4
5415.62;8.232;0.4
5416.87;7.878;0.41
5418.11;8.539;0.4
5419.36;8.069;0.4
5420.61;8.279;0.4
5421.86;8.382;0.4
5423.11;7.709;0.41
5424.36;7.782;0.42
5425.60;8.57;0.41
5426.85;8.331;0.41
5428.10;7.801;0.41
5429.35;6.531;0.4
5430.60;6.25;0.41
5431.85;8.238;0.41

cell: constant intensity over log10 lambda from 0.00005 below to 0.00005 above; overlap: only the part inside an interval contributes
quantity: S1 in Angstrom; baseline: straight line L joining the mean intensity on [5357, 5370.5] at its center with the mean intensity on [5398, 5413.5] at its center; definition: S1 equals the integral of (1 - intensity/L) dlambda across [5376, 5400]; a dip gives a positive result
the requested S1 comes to -1.0 Angstrom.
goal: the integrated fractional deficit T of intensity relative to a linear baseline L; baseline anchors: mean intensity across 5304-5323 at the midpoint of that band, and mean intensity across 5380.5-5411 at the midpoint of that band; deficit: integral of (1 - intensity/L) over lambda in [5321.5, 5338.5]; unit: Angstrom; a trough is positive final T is 1.4 Angstrom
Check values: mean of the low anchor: 8.15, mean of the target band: 7.38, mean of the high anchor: 7.57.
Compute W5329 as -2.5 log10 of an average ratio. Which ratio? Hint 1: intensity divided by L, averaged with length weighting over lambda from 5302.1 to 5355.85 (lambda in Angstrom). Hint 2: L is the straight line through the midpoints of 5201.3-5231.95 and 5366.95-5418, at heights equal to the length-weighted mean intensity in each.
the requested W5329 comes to -0.065 mag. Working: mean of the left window 6.72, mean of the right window 7.7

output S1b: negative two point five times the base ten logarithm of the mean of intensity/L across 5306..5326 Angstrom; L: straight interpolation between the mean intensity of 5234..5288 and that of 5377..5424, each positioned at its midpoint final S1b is -0.06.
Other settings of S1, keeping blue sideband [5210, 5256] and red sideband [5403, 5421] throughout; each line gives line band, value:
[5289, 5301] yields -0.4 Angstrom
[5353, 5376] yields -0.8 Angstrom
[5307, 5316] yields -0.6 Angstrom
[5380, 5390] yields -0.4 Angstrom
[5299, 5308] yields -0.4 Angstrom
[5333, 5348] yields -0.2 Angstrom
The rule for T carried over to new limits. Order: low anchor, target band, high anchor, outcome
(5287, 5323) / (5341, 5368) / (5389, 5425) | -0.41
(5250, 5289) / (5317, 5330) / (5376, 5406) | 0.20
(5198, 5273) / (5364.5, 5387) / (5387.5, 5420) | -0.44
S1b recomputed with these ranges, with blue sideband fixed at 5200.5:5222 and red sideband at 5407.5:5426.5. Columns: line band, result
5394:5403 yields 0.03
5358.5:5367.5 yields -0.04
